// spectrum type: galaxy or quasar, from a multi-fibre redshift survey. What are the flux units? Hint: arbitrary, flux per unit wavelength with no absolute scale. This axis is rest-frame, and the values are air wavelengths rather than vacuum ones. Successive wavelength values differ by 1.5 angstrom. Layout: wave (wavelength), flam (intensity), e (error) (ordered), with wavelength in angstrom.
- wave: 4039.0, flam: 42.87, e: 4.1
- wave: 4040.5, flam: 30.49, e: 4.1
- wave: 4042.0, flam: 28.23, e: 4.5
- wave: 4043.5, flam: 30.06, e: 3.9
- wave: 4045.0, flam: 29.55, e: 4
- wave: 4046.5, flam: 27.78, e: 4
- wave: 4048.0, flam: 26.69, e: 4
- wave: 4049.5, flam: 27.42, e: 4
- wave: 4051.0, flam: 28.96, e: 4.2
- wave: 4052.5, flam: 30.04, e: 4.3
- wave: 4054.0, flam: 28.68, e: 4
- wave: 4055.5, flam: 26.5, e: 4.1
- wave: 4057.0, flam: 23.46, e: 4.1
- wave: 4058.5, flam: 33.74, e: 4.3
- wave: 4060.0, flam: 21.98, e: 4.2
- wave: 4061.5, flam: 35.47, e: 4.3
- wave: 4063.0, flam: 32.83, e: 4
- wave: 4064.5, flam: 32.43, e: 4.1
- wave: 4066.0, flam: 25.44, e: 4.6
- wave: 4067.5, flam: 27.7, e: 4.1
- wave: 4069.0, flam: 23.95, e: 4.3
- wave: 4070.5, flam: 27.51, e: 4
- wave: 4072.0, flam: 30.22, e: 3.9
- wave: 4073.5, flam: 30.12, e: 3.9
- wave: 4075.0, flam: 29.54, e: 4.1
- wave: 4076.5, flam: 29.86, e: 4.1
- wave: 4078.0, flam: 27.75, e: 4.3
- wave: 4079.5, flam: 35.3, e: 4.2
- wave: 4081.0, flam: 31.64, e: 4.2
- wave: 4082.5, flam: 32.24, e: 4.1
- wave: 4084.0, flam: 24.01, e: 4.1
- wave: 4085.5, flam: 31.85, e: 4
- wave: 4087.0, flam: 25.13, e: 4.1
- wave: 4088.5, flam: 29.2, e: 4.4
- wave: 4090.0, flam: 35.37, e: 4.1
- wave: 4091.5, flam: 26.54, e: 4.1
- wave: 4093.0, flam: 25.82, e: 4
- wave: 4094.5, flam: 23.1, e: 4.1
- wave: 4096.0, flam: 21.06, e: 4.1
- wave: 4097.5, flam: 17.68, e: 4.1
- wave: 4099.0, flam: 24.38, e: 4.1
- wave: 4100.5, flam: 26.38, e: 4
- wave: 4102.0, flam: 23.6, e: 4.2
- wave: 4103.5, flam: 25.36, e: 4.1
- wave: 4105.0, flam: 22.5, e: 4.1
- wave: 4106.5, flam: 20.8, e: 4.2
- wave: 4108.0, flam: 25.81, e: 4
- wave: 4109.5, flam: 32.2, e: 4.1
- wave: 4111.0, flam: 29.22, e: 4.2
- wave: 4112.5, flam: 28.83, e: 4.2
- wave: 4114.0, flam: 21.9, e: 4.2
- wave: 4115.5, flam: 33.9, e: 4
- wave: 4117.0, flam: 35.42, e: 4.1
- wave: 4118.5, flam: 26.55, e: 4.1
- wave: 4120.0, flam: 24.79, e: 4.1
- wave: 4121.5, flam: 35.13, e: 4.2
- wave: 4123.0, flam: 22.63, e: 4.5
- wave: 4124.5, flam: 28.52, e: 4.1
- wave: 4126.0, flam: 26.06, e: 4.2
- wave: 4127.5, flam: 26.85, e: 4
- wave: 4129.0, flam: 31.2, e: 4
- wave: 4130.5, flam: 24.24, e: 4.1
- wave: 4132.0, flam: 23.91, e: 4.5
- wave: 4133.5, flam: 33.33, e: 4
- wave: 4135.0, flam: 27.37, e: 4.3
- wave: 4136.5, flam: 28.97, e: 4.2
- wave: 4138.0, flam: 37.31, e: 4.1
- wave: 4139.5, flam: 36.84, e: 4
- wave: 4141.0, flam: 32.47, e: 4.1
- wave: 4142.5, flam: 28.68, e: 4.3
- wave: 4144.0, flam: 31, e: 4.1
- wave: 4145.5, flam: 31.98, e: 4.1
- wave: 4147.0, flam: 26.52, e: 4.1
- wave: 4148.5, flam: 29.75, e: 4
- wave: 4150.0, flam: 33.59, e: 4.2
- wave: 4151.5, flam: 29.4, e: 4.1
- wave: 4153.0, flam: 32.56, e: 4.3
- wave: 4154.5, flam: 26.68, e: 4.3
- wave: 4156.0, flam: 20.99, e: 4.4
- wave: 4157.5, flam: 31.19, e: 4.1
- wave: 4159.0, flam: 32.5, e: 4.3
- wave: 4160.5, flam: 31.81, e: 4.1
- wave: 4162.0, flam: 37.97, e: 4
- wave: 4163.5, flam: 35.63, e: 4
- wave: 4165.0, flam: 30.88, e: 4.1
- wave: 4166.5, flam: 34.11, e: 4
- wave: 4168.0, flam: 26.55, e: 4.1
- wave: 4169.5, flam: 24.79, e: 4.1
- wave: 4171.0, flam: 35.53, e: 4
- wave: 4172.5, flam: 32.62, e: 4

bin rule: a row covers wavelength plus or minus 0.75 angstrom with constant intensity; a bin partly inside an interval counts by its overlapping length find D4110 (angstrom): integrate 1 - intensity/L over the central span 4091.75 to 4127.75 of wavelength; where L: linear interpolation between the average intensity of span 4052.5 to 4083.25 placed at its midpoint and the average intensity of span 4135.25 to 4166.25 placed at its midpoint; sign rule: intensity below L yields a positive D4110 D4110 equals 4.9 angstrom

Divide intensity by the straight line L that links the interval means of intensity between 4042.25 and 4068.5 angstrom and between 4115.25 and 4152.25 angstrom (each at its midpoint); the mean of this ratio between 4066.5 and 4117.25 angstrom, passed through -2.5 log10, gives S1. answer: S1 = 0.07 mag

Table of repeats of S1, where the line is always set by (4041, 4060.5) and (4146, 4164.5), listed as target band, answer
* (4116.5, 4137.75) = 0.06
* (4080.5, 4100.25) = 0.09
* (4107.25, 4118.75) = 0.01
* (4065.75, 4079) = 0.01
